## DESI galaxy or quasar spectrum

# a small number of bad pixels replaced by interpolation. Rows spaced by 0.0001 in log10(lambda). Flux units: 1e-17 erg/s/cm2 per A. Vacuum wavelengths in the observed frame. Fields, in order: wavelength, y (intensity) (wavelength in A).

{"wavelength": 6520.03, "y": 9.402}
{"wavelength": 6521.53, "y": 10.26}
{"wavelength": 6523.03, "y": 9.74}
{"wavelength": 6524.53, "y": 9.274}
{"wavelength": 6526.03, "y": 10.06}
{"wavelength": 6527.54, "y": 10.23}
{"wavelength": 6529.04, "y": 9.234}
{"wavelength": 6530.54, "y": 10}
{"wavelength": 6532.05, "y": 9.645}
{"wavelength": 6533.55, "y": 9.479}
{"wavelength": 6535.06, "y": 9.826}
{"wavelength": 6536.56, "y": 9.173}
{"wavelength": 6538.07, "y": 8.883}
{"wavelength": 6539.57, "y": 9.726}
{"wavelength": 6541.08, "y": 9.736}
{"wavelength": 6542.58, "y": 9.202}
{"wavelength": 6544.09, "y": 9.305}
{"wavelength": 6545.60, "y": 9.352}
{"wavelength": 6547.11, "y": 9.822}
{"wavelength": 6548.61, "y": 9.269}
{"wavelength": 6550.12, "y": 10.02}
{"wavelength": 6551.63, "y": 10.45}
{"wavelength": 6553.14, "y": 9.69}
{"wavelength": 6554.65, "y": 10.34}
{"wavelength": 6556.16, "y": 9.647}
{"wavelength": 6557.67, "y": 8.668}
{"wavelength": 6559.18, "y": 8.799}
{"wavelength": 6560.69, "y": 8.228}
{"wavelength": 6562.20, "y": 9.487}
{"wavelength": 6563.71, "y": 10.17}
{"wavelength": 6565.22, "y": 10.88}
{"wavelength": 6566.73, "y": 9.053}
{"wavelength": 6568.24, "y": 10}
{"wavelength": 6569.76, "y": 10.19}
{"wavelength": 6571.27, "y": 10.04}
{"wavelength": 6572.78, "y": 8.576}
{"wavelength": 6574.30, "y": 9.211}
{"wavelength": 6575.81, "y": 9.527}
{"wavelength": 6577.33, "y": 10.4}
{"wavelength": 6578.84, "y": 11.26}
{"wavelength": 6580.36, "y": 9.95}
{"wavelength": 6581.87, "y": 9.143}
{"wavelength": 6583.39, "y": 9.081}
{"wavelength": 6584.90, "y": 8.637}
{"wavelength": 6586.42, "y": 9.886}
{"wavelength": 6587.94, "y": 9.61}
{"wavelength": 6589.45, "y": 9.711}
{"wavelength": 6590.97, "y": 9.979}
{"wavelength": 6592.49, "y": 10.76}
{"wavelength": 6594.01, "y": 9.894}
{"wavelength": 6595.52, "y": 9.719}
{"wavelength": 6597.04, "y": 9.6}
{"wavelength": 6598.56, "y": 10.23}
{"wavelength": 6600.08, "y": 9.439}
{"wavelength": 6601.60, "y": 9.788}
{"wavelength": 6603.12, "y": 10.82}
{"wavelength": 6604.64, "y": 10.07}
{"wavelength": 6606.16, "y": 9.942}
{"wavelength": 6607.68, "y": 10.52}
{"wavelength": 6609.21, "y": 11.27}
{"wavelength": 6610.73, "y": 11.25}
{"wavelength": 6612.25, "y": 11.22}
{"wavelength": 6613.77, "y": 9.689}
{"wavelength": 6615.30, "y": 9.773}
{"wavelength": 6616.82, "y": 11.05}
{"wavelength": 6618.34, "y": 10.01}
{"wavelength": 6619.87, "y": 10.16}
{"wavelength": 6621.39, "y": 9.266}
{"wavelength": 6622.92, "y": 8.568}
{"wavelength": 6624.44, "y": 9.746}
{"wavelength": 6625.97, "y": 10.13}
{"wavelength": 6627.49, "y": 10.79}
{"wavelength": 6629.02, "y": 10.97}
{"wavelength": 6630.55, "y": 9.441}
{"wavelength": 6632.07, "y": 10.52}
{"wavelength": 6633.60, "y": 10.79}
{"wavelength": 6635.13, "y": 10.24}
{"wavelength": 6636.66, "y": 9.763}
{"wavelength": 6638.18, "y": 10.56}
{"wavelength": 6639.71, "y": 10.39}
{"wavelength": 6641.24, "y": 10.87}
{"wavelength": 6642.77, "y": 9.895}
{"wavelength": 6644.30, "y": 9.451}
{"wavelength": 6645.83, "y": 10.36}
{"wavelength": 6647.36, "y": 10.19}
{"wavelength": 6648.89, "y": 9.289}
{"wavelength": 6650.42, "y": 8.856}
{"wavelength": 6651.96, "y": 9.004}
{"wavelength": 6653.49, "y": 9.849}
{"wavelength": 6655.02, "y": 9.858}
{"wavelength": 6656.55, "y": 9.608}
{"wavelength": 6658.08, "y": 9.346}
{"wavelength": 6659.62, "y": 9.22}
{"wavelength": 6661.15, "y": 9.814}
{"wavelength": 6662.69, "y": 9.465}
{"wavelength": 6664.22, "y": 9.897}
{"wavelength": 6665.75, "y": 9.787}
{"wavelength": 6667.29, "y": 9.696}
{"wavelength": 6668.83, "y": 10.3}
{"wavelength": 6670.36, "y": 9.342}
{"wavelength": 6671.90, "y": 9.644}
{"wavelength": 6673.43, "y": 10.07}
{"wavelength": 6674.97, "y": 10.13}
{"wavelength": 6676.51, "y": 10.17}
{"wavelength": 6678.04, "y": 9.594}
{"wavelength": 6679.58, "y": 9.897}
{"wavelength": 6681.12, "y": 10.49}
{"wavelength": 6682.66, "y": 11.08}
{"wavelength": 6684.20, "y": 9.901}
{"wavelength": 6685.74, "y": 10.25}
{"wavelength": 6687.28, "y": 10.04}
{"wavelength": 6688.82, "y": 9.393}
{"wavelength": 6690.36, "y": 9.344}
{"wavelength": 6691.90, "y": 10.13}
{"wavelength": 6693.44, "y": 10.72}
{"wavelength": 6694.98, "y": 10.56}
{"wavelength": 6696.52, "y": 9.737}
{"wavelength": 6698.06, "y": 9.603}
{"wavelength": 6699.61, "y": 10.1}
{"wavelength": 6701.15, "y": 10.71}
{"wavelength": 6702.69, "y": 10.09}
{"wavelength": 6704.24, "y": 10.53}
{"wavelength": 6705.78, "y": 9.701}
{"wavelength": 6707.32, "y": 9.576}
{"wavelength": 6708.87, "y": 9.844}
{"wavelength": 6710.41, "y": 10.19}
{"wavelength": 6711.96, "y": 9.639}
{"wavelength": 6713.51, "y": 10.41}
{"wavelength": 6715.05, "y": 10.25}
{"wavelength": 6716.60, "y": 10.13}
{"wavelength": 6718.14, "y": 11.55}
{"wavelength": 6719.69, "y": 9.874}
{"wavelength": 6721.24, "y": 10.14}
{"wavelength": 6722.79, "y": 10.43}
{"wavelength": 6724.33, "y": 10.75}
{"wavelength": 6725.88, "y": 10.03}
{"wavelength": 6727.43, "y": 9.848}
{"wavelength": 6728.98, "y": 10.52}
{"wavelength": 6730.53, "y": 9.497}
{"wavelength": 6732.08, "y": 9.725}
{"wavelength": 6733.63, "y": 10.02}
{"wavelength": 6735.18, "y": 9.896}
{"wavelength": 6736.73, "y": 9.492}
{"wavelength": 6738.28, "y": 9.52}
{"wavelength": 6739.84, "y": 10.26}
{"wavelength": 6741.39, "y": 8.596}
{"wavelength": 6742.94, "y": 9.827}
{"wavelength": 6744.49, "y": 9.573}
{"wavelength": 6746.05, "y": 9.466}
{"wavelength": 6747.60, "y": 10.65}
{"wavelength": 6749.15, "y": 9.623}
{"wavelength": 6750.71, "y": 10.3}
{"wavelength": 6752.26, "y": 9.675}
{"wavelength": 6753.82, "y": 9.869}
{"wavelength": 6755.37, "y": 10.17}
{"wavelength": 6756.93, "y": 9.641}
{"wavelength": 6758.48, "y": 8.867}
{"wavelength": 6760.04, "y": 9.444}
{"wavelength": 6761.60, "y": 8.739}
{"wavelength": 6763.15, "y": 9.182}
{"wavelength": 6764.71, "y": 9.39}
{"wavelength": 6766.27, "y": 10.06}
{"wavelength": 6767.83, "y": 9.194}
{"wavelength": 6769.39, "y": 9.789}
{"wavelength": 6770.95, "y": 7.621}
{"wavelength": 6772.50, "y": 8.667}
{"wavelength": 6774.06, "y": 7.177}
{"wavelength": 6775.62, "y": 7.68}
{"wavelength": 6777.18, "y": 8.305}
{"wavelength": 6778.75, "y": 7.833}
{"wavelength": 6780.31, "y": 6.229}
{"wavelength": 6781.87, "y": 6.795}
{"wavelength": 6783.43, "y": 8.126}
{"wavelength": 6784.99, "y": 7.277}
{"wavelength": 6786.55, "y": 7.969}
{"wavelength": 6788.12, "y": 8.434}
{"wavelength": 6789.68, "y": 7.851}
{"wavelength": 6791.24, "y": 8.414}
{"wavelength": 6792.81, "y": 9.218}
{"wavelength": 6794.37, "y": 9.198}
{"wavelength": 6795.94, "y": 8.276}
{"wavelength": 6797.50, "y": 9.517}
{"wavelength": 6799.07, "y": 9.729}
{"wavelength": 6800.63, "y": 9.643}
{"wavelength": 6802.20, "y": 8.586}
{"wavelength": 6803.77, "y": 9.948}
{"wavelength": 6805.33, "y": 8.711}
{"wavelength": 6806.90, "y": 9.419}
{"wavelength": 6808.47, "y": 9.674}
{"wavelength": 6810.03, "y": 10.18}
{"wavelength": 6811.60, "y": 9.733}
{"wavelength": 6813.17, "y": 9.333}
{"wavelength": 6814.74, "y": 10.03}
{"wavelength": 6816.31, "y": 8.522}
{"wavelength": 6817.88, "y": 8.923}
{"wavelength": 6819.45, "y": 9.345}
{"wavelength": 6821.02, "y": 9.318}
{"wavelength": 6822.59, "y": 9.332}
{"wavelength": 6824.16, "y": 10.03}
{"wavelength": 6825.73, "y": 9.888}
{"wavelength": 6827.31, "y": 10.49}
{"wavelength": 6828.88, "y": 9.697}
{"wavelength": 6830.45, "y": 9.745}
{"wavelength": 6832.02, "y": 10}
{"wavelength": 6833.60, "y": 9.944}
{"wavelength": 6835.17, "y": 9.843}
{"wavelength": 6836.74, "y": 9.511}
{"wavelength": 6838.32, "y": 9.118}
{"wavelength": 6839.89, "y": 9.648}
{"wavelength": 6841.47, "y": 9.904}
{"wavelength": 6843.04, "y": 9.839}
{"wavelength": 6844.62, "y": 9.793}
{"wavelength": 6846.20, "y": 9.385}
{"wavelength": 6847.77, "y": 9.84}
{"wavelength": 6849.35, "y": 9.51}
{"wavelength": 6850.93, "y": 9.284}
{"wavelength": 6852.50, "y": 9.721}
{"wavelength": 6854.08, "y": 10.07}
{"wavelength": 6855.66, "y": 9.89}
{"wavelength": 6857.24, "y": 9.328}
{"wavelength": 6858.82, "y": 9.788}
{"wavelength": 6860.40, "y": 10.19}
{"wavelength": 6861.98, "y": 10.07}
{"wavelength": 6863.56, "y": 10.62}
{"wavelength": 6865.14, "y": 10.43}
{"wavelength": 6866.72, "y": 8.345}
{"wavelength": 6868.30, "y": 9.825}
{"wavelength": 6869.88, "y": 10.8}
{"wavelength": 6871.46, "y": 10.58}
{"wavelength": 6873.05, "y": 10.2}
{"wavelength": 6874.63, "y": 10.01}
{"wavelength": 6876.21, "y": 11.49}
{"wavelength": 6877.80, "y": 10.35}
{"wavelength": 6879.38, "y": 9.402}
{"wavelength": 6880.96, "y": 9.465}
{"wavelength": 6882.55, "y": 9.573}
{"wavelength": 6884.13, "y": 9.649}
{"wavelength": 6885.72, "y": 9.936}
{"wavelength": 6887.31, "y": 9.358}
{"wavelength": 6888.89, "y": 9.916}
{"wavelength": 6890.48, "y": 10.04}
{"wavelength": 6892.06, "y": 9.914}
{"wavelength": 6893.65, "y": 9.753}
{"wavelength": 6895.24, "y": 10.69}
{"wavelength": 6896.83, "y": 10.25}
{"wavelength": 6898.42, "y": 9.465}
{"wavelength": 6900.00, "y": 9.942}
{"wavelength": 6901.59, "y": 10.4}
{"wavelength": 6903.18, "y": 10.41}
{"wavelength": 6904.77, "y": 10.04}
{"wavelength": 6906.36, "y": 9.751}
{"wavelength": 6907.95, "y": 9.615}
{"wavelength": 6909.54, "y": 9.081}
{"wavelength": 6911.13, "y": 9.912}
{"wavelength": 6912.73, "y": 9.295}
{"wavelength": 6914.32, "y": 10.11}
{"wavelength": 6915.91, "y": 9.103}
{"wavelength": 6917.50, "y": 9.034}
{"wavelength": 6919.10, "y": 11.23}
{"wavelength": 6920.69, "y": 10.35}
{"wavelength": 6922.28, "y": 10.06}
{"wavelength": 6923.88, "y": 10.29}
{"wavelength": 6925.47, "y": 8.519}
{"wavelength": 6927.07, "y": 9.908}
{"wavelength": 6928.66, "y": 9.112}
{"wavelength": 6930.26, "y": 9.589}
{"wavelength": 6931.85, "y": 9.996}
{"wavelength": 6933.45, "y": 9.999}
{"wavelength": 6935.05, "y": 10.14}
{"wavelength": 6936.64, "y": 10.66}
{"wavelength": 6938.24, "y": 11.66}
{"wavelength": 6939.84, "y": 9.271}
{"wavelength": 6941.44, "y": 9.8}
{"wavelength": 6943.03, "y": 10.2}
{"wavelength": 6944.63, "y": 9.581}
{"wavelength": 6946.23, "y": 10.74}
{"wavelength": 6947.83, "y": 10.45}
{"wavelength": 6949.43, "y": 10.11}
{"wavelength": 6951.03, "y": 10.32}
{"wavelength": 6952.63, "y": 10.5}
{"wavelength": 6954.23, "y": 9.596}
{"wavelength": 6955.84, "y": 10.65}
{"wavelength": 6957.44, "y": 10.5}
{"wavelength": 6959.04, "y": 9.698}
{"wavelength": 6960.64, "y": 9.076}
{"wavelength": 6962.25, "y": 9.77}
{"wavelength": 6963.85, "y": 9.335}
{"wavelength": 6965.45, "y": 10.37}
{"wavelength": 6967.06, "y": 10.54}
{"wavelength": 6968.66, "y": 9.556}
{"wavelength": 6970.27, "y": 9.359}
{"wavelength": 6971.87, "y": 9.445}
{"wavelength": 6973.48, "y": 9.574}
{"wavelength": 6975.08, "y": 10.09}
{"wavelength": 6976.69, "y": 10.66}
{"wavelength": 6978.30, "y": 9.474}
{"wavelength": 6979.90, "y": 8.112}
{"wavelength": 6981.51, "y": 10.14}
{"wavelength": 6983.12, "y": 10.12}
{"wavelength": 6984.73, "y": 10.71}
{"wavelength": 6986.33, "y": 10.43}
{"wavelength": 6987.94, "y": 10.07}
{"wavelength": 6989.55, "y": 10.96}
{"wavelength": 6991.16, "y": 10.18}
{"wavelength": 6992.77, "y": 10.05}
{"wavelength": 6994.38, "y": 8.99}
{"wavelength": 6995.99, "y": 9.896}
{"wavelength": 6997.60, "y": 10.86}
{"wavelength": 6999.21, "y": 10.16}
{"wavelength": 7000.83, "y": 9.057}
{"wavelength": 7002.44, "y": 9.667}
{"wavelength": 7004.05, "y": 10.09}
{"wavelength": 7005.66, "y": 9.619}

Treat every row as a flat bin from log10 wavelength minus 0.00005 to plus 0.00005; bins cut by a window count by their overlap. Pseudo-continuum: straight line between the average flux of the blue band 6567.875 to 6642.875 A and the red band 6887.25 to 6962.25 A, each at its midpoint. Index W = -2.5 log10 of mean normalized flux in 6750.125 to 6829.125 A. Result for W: 0.11 mag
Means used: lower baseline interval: 10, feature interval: 9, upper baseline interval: 9.96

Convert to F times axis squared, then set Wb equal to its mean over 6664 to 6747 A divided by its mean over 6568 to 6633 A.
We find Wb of 1.03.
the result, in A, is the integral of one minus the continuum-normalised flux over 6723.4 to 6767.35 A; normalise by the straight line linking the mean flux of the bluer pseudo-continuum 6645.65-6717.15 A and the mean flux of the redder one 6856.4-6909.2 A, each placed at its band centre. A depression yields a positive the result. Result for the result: 0.9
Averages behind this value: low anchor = 9.91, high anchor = 9.98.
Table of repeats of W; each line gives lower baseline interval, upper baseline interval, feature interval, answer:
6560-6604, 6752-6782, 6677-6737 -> -0.116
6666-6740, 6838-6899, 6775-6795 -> 0.247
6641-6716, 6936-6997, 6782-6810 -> 0.132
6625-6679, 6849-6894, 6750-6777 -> 0.091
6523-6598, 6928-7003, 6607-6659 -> -0.040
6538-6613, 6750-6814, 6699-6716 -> -0.099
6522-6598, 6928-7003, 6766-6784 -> 0.215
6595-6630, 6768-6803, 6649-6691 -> -0.025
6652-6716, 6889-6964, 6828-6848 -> 0.026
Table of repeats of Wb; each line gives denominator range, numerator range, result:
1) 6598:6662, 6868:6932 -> 1.07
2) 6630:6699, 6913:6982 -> 1.09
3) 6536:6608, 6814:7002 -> 1.13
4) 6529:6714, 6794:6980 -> 1.07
